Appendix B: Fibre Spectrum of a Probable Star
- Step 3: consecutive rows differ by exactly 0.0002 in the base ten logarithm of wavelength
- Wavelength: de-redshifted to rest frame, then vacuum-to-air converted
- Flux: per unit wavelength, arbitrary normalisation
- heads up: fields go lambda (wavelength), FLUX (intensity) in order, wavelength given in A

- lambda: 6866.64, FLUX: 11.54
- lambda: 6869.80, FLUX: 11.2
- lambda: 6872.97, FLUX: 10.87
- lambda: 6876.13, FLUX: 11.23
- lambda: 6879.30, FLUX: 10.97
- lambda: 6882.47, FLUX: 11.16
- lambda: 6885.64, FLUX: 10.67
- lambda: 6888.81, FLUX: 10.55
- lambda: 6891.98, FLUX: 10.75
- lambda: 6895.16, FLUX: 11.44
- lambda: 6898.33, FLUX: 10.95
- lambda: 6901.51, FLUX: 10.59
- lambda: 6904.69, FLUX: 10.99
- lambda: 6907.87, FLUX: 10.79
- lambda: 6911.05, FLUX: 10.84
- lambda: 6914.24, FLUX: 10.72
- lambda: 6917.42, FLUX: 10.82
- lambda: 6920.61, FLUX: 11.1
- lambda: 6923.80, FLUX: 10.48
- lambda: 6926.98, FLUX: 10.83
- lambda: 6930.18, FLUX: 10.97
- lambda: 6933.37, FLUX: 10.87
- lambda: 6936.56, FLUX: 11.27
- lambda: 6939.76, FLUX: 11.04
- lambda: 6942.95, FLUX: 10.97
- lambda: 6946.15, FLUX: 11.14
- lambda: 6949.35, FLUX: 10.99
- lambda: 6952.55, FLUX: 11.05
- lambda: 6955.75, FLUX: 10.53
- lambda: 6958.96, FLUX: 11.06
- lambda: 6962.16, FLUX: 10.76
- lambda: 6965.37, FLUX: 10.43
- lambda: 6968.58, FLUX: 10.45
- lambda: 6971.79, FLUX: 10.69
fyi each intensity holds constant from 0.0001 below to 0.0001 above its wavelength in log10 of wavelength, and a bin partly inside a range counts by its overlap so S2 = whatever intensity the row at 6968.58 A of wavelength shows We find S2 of 10.45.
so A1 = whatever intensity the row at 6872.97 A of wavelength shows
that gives 10.87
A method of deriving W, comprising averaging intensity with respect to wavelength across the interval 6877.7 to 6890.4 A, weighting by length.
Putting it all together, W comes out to 10.8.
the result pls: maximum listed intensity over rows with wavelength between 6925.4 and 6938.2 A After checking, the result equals 11.27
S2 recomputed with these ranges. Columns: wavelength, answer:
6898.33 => 10.95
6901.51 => 10.59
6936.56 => 11.27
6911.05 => 10.84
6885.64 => 10.67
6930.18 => 10.97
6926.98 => 10.83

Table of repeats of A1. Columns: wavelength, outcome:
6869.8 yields 11.2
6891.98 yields 10.75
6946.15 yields 11.14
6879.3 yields 10.97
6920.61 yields 11.1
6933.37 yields 10.87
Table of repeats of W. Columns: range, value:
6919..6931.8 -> 10.8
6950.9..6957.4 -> 10.8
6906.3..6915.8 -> 10.8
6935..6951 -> 11.1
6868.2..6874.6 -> 11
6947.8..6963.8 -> 10.9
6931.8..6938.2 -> 11.1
